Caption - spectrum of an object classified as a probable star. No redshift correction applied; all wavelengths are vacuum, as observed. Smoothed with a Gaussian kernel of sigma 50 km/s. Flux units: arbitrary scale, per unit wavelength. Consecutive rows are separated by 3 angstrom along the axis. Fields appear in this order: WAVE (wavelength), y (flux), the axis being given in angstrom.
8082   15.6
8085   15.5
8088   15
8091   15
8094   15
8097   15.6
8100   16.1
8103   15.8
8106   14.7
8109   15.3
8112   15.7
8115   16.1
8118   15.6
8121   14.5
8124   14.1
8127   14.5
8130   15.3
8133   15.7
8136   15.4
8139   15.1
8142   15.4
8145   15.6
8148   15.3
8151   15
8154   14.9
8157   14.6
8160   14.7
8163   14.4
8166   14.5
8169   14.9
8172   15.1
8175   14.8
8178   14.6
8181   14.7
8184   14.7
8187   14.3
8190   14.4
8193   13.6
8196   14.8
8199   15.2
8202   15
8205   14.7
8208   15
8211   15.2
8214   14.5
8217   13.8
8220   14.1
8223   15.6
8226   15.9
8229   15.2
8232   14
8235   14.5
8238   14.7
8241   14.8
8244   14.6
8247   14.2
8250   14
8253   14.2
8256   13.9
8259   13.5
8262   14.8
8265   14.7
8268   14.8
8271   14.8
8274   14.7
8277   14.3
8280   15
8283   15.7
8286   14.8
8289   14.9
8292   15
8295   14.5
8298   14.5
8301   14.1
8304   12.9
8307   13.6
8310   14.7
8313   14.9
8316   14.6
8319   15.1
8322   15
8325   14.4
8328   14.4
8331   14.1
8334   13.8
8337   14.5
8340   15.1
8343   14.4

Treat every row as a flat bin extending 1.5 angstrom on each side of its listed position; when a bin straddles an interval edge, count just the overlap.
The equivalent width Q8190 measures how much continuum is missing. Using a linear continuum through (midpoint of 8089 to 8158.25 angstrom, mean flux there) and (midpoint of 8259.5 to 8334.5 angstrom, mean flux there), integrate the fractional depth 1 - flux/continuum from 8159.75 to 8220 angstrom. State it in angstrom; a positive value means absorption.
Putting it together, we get 1.4 angstrom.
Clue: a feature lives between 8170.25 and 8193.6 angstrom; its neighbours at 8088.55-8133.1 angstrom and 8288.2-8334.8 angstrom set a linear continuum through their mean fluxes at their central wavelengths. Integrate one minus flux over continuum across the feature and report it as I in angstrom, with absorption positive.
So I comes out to 0.60 angstrom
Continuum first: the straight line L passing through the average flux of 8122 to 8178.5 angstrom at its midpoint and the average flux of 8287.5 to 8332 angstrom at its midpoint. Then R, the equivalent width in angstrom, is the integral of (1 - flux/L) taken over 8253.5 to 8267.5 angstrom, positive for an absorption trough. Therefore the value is 0.32 angstrom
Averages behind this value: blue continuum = 14.9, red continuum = 14.5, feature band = 14.3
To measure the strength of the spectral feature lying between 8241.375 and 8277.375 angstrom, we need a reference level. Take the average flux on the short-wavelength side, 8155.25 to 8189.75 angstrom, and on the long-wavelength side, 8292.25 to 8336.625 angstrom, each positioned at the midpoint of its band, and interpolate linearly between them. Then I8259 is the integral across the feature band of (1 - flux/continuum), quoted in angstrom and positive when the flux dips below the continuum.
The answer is 0.20 angstrom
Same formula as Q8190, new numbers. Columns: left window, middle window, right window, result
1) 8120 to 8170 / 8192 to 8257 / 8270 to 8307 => 0.4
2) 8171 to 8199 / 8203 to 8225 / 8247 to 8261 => -0.6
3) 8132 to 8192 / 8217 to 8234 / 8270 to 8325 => -0.1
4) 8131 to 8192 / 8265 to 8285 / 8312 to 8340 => -0.3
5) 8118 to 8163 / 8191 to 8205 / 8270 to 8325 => 0.2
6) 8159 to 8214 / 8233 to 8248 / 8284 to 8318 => 0.0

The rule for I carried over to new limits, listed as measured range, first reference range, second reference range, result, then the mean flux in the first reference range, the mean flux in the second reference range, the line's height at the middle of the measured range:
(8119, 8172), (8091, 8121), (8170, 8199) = 0.28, 15.5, 14.6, 15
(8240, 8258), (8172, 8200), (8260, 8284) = 0.61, 14.6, 14.8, 14.7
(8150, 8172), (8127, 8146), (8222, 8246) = 0.71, 15.3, 14.9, 15.2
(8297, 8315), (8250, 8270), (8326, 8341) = 0.27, 14.3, 14.4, 14.3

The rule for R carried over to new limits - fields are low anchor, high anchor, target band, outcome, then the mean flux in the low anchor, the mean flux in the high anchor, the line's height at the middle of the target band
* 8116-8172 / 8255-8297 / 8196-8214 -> -0.1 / 15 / 14.7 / 14.8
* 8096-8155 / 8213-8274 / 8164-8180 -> 0.2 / 15.3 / 14.5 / 15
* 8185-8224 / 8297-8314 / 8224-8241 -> -0.5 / 14.6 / 14.1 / 14.5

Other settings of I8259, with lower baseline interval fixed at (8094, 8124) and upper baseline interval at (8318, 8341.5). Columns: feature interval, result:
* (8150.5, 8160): 0.3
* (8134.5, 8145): 0.0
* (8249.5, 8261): 0.7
